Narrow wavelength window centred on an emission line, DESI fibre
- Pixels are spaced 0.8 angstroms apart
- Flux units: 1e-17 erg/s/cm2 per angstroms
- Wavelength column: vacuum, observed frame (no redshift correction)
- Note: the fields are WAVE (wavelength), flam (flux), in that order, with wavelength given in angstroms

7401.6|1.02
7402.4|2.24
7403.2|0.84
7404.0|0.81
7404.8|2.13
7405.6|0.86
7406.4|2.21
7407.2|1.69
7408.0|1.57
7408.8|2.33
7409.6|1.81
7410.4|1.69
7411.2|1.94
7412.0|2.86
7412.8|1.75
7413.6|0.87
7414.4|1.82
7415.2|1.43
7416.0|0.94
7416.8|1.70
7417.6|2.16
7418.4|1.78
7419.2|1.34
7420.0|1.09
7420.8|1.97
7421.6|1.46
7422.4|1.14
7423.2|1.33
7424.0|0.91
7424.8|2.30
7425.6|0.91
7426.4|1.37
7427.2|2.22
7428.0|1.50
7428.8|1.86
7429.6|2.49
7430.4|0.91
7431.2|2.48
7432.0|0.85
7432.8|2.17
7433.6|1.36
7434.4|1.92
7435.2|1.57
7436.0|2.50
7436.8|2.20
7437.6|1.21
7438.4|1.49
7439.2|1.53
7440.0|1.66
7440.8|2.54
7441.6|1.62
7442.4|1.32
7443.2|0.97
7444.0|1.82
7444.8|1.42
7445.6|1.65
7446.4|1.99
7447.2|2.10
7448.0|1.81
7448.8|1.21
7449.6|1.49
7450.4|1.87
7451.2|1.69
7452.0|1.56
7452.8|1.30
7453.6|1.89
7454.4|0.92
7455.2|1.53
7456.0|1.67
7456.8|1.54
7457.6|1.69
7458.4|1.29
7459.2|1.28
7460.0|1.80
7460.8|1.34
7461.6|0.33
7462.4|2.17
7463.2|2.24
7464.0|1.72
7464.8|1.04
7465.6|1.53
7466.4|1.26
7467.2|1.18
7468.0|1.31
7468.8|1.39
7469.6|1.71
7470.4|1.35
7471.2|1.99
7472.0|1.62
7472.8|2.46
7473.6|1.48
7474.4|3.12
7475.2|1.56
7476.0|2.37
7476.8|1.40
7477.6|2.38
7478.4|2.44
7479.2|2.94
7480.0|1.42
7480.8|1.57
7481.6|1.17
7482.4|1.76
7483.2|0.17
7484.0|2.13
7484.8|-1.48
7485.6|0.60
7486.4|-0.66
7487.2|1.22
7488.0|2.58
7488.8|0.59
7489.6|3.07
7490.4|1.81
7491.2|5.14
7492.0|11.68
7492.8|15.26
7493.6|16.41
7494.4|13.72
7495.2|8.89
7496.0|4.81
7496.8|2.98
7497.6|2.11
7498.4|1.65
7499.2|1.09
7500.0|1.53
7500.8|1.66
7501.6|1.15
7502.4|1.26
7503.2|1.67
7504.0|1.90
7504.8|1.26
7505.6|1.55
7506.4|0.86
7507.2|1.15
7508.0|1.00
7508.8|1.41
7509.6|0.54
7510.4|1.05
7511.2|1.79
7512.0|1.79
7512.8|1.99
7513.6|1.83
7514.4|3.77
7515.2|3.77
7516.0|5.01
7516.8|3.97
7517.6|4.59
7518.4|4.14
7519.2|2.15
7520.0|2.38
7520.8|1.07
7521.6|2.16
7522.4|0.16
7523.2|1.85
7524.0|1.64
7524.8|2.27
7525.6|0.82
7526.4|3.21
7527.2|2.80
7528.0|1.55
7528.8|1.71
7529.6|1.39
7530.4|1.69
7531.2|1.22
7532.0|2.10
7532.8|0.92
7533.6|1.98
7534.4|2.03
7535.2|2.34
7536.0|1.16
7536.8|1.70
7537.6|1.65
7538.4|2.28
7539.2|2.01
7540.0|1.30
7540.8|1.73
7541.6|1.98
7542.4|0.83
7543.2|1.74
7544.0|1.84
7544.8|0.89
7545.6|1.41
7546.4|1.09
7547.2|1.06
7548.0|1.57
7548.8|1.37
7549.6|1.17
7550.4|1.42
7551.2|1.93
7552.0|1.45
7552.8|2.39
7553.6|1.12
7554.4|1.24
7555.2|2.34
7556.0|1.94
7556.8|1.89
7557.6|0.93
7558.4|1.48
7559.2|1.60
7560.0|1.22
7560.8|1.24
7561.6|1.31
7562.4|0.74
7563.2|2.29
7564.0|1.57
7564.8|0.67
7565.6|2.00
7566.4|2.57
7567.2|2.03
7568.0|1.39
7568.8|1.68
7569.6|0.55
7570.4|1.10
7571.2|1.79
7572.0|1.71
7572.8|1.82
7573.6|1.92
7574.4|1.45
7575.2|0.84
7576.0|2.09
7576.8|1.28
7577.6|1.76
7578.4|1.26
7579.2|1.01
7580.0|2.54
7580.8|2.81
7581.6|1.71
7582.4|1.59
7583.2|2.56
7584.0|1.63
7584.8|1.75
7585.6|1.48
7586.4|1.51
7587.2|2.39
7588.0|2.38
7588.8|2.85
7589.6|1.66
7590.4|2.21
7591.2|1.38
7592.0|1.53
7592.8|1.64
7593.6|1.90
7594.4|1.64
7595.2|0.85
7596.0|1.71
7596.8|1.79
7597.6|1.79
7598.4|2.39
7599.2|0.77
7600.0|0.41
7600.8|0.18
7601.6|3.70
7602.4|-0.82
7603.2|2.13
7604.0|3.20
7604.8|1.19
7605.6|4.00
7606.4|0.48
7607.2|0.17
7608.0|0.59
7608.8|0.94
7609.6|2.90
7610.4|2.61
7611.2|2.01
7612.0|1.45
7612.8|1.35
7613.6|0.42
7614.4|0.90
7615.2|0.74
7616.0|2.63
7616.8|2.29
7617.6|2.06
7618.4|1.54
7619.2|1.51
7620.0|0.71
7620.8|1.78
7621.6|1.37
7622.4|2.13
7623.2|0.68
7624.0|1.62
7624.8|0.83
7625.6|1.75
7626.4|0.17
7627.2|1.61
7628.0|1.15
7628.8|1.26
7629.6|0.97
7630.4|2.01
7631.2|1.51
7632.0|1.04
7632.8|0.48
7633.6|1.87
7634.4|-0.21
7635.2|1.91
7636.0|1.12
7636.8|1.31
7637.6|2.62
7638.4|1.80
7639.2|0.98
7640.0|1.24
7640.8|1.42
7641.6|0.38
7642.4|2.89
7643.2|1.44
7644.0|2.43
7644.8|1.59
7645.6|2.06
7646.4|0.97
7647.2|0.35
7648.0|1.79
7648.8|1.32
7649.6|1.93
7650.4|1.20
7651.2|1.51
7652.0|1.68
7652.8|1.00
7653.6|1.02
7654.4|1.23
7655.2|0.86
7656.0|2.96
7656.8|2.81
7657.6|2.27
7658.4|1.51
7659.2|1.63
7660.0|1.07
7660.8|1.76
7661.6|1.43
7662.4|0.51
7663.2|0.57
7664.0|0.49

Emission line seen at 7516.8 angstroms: [N II] 6583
